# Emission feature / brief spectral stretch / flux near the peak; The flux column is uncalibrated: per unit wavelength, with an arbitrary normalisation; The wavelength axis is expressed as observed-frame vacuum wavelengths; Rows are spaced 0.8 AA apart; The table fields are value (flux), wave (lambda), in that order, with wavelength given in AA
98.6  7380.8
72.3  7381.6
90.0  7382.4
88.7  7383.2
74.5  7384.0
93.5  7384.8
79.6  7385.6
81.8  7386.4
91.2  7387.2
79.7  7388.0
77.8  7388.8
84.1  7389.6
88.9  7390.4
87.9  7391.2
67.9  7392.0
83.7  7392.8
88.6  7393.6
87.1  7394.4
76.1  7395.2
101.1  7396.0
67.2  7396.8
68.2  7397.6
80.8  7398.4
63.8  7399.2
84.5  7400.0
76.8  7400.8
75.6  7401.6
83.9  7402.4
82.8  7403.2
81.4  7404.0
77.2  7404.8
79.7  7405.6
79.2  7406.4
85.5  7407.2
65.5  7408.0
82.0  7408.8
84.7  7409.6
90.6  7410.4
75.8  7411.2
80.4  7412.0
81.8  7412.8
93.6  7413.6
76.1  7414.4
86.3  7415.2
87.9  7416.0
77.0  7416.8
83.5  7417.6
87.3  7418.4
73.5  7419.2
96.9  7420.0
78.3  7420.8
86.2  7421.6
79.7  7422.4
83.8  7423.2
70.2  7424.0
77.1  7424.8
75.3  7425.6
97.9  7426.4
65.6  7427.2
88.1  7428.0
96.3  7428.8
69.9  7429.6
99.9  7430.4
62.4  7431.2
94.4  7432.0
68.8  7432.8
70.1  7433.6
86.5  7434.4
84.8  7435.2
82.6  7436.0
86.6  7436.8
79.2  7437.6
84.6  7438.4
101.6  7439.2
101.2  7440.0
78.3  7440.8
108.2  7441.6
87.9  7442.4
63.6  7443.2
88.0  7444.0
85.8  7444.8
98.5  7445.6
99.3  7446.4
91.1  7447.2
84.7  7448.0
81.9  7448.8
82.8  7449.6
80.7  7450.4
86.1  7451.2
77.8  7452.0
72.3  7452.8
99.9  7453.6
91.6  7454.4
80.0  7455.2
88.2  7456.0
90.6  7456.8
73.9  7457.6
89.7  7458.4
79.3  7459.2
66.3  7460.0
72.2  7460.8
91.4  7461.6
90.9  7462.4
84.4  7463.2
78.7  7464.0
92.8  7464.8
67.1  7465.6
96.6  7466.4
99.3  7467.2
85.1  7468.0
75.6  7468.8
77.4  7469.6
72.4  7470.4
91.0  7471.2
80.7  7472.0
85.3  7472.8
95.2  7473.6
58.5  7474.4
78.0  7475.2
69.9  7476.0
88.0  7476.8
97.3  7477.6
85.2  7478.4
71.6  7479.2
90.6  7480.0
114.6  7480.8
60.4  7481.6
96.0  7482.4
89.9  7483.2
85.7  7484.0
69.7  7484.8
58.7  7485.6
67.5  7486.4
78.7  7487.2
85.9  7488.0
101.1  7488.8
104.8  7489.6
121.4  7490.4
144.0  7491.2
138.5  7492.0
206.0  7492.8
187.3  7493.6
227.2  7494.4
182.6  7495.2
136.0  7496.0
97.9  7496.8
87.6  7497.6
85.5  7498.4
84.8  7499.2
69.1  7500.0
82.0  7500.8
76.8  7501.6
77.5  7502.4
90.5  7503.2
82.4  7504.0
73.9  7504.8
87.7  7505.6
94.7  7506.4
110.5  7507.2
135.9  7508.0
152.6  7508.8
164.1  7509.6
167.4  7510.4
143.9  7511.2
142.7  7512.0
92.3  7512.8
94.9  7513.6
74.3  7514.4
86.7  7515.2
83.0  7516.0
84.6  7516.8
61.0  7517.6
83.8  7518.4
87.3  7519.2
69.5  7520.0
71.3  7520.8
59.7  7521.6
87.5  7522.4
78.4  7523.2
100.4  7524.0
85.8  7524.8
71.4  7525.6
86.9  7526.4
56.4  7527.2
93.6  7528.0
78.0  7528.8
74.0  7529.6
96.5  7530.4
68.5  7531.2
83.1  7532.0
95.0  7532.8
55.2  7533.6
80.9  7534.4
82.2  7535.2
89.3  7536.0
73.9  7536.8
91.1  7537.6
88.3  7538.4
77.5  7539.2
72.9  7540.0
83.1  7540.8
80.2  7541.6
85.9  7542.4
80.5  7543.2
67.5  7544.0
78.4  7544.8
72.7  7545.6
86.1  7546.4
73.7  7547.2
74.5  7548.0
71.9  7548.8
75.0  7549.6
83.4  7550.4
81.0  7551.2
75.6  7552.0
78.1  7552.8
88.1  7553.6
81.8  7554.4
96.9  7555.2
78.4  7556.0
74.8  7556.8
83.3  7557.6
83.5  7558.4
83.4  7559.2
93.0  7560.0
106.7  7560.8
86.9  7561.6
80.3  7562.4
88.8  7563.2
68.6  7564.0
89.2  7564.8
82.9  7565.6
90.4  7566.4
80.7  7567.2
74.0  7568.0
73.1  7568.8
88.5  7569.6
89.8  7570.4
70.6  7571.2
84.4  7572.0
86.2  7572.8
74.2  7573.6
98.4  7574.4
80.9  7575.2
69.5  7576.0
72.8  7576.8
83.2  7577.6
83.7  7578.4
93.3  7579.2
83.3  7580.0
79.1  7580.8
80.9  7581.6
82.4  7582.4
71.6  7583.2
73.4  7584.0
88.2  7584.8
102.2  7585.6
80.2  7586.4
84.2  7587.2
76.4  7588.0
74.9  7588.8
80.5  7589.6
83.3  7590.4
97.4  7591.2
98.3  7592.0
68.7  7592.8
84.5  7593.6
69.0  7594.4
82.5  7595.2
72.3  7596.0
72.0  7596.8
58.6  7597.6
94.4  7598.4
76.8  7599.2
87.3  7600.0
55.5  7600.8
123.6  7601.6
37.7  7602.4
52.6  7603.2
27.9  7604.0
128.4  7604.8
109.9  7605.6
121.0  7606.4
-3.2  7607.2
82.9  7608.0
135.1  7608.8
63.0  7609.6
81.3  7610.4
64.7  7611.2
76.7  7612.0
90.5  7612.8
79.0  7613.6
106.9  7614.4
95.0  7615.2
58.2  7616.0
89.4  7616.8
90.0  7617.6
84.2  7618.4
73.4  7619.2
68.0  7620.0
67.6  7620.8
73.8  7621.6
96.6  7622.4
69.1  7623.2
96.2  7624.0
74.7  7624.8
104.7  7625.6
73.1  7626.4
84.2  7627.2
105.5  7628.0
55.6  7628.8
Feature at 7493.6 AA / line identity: [S II] 6716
